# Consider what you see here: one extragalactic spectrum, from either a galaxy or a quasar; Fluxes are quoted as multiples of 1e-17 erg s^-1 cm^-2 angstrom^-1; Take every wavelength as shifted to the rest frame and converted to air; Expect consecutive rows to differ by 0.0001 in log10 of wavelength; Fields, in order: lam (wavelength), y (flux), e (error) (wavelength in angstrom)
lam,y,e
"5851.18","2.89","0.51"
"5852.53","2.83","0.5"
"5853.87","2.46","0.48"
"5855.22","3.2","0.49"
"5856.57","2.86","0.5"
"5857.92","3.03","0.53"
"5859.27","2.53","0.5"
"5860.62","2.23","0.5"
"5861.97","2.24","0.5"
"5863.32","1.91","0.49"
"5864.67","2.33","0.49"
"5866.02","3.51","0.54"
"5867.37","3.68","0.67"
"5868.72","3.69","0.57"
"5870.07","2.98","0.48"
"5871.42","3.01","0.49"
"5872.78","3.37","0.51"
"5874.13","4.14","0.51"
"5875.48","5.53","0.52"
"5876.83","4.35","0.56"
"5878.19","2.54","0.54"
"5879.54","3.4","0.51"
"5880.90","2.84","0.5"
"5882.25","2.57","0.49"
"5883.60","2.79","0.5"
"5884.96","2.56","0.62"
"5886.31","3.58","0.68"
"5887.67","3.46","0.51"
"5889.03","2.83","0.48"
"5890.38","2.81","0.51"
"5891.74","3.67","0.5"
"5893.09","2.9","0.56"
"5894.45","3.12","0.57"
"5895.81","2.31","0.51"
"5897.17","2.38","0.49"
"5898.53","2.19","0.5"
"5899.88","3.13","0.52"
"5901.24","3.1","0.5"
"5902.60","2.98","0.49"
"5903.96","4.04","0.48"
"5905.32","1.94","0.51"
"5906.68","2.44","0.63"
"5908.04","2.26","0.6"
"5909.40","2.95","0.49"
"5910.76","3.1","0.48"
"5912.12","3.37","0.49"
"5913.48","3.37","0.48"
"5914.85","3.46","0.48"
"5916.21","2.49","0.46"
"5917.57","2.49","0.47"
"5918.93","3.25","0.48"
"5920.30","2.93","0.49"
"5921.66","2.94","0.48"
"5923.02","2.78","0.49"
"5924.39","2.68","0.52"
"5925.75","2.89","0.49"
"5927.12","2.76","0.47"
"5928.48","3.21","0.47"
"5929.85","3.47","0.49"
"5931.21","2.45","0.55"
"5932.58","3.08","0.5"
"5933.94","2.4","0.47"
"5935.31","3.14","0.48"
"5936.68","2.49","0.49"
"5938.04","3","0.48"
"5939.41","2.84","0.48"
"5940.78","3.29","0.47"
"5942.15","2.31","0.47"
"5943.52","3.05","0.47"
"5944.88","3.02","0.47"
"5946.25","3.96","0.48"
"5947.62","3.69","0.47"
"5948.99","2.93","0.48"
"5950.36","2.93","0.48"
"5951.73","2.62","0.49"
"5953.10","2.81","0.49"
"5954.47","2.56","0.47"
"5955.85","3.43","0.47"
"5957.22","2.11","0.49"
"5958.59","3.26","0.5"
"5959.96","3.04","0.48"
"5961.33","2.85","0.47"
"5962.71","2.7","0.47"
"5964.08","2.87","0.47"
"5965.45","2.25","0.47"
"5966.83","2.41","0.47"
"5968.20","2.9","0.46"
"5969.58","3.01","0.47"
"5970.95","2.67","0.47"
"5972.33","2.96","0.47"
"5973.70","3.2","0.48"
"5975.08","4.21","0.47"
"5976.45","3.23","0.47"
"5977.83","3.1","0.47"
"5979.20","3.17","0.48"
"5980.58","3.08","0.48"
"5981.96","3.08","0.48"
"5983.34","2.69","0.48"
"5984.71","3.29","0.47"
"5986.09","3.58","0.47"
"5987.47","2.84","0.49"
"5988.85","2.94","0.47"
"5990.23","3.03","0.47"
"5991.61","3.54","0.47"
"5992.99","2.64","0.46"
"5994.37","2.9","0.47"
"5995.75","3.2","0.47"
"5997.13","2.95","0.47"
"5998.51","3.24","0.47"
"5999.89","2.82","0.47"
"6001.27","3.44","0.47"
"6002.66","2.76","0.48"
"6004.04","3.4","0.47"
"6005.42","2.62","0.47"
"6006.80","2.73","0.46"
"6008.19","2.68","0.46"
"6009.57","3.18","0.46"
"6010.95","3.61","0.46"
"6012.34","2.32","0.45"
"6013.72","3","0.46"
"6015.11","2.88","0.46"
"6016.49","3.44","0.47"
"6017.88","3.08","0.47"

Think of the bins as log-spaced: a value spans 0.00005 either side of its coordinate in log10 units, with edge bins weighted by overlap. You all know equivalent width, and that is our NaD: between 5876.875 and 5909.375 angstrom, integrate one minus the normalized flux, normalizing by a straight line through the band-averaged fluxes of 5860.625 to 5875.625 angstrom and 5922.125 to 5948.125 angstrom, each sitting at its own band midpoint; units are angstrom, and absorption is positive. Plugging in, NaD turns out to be 2.2 angstrom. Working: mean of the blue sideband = 3.18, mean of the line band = 2.89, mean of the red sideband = 2.97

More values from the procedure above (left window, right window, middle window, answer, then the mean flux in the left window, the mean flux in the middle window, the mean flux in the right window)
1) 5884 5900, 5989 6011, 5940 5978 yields 0.1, 2.9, 2.98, 3.03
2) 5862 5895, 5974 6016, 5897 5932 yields 3.0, 3.21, 2.89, 3.07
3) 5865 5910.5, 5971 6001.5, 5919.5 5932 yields 0.9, 3.12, 2.9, 3.13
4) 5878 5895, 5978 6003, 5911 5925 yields 0.2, 3.02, 2.98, 3.07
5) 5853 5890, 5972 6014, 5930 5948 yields 0.6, 3.09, 2.98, 3.08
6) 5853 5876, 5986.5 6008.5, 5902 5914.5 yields 0.4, 3.08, 2.95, 3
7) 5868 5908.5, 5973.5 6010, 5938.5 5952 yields 0.1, 3.1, 3.08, 3.09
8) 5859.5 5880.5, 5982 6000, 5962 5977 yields 0.7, 3.24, 2.94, 3.06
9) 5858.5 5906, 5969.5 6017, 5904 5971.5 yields 3.8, 3.05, 2.89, 3.07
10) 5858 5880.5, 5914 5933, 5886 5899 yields 0.7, 3.21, 2.92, 2.92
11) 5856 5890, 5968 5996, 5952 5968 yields 1.8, 3.12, 2.75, 3.11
